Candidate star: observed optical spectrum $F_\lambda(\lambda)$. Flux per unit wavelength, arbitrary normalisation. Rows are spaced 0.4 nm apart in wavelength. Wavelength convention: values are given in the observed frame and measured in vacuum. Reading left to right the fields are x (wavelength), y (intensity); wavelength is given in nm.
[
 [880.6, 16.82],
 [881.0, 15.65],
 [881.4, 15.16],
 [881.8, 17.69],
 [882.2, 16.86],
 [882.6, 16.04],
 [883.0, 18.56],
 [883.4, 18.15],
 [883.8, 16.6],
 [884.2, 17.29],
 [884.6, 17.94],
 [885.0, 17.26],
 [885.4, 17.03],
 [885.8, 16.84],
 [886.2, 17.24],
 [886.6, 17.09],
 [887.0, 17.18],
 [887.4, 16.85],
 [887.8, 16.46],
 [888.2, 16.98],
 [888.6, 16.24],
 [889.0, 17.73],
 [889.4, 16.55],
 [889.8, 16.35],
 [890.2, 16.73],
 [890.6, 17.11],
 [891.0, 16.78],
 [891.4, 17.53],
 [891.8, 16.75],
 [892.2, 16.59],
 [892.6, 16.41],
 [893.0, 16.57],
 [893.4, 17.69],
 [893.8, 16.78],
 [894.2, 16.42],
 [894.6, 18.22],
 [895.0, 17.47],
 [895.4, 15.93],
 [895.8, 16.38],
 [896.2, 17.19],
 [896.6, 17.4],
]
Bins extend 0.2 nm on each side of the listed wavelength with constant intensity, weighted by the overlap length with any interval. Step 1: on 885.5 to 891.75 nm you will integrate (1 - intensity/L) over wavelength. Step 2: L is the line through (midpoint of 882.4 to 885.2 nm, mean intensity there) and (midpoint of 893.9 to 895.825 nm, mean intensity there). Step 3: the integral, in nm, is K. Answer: 0.10 nm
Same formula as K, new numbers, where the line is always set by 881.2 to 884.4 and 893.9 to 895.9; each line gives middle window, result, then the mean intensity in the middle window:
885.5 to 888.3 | 0.01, 17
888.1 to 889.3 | 0.00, 16.9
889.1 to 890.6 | 0.02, 16.7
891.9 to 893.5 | 0.02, 16.8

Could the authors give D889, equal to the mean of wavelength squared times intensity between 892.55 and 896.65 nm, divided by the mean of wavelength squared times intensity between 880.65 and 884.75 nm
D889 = 1.03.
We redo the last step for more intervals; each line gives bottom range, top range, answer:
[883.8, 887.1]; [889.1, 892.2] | 0.99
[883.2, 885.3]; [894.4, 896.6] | 1.00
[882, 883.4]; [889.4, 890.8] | 0.98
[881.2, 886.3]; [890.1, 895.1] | 1.01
